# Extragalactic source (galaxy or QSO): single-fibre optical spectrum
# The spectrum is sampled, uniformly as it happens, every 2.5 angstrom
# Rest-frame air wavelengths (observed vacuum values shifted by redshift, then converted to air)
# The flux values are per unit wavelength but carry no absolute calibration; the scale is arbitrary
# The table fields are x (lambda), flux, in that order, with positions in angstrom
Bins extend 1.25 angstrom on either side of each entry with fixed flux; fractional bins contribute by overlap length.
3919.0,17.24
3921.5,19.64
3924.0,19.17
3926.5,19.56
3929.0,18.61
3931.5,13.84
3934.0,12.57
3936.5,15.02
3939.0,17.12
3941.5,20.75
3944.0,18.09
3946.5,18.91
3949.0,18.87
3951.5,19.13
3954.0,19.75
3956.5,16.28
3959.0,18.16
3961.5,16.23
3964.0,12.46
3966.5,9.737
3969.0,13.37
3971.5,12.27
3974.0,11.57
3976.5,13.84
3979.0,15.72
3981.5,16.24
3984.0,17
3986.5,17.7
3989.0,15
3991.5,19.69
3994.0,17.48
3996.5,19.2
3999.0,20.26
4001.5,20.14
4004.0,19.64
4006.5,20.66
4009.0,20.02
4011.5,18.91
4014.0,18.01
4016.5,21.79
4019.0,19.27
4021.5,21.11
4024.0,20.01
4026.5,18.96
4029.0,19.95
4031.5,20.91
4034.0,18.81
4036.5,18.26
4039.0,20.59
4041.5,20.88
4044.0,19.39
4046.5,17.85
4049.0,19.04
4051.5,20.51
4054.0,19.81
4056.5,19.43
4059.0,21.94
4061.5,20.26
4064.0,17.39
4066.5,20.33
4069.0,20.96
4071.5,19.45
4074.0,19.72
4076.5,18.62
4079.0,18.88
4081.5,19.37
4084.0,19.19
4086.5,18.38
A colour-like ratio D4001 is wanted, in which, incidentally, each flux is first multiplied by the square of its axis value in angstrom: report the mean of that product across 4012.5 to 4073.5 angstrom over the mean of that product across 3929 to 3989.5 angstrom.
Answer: 1.30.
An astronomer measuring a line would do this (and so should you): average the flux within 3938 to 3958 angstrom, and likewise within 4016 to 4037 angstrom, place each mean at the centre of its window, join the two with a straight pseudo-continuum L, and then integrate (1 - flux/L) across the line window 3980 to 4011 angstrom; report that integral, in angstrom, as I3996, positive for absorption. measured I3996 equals 1.32 angstrom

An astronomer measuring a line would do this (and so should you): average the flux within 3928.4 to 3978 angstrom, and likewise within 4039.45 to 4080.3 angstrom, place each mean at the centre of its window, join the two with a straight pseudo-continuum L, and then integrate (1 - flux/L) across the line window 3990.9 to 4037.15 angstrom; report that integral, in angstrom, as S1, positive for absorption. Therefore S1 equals -4.3 angstrom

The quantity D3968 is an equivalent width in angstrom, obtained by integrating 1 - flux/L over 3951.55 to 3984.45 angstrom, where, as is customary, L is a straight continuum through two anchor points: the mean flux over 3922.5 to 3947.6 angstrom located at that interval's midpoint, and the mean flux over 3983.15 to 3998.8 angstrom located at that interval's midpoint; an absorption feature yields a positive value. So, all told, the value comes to 5.1 angstrom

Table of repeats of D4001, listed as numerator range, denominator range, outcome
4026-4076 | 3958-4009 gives 1.24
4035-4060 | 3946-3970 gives 1.27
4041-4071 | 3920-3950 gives 1.19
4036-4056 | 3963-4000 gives 1.31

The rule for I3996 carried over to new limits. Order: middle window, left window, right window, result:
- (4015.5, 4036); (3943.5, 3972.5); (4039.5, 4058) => -1.41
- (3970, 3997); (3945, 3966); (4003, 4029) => 3.81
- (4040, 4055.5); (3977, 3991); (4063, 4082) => -0.89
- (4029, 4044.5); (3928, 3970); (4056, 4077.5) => -0.73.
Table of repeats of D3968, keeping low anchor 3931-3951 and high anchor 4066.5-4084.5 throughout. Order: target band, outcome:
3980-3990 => 0.8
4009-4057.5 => -2.4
